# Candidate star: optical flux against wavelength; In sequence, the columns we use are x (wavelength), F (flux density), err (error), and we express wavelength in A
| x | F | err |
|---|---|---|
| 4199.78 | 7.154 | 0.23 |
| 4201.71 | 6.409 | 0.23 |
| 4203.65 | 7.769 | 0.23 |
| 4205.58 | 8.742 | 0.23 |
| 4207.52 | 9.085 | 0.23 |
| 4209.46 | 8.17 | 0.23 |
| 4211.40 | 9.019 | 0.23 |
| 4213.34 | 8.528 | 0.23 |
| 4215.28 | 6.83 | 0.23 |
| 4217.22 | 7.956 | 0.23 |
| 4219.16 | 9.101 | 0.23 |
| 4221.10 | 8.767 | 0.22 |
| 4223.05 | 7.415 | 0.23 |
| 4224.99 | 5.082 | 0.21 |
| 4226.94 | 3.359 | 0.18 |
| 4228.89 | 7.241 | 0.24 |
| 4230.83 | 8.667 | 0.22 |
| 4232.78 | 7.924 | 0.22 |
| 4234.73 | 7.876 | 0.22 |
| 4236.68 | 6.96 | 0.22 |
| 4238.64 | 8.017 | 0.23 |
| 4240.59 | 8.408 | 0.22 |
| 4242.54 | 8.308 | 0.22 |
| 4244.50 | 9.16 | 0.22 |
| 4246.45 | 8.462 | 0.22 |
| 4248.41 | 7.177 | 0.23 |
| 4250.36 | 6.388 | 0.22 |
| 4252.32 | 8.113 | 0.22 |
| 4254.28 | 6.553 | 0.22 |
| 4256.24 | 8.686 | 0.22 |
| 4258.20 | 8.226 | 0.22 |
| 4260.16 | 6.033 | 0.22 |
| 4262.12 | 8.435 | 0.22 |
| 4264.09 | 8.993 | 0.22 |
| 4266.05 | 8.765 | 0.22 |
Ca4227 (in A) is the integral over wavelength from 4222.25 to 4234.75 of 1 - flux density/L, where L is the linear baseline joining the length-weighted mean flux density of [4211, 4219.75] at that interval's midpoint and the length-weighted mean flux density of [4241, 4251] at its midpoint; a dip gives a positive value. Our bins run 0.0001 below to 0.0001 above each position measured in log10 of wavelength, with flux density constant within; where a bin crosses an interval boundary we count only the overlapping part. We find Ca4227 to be 2.16 A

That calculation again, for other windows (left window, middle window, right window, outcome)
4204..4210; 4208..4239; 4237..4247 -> 3.39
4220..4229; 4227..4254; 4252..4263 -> -2.93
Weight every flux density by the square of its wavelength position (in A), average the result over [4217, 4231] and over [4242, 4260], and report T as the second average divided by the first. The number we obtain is 1.12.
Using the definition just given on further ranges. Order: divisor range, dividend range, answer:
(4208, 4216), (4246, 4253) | 0.92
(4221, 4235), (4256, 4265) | 1.18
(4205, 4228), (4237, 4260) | 1.04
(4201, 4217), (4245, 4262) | 0.95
